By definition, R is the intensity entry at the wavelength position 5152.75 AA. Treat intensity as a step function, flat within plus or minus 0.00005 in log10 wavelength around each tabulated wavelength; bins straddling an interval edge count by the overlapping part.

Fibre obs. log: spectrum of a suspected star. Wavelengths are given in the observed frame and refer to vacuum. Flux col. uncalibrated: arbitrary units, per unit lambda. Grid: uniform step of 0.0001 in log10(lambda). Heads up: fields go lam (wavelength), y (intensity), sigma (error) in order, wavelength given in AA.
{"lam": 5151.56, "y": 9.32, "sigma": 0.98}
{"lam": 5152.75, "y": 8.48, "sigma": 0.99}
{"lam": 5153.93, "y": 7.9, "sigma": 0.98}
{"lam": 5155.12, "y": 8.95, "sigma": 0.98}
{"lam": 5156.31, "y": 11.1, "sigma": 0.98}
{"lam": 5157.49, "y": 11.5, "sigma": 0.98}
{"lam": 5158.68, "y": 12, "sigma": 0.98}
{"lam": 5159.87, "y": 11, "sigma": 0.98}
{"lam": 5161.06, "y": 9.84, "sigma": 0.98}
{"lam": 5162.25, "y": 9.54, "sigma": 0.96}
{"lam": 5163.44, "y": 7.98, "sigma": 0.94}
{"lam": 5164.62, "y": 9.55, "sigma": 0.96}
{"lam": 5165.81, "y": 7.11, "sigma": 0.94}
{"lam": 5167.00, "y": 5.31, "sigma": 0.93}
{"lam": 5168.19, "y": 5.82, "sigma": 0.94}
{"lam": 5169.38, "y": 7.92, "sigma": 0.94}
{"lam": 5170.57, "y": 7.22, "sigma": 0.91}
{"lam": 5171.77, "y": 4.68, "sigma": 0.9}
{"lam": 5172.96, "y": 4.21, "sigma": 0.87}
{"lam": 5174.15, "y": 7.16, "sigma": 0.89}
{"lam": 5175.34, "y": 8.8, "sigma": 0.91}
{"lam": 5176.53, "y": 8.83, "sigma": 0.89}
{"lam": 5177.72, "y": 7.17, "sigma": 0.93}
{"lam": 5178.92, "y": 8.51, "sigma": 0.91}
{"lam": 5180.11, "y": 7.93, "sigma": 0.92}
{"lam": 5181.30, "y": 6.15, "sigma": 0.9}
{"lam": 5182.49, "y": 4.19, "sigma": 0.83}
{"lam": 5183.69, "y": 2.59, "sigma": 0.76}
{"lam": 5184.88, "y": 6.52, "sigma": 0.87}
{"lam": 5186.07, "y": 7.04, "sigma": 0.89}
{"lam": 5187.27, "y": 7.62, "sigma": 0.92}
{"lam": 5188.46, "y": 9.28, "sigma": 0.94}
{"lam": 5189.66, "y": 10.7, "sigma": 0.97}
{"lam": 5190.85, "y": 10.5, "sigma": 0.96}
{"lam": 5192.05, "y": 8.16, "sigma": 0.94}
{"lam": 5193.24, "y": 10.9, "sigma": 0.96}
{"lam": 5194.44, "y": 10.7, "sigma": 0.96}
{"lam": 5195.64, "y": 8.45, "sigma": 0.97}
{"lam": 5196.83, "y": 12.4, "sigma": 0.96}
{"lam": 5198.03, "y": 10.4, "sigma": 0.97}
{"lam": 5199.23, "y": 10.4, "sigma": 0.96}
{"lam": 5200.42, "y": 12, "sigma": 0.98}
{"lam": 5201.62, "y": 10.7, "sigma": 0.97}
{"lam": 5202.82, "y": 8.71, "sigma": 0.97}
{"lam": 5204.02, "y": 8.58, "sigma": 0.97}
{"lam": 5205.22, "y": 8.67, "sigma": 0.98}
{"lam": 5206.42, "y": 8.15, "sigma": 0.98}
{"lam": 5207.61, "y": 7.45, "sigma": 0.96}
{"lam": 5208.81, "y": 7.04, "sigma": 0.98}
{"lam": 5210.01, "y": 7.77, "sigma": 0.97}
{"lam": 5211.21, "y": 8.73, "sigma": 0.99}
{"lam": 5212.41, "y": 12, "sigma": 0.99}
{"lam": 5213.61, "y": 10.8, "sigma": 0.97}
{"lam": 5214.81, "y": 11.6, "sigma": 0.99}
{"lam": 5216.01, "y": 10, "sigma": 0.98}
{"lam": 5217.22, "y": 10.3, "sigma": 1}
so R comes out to 8.48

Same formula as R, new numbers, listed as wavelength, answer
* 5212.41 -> 12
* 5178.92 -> 8.51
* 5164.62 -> 9.55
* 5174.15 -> 7.16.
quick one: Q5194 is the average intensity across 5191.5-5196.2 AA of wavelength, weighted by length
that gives 9.57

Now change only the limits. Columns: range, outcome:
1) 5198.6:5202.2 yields 11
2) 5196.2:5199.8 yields 11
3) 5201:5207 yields 8.96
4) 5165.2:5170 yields 6.55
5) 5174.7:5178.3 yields 8.27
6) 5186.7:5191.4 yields 9.54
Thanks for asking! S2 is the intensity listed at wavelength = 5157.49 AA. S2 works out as 11.5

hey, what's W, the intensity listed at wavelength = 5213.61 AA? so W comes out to 10.8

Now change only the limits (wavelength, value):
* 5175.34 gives 8.8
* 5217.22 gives 10.3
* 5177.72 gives 7.17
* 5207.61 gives 7.45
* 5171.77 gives 4.68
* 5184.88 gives 6.52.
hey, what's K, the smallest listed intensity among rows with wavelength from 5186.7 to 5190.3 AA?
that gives 7.62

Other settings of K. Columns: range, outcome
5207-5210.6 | 7.04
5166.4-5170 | 5.31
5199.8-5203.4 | 8.71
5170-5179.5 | 4.21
